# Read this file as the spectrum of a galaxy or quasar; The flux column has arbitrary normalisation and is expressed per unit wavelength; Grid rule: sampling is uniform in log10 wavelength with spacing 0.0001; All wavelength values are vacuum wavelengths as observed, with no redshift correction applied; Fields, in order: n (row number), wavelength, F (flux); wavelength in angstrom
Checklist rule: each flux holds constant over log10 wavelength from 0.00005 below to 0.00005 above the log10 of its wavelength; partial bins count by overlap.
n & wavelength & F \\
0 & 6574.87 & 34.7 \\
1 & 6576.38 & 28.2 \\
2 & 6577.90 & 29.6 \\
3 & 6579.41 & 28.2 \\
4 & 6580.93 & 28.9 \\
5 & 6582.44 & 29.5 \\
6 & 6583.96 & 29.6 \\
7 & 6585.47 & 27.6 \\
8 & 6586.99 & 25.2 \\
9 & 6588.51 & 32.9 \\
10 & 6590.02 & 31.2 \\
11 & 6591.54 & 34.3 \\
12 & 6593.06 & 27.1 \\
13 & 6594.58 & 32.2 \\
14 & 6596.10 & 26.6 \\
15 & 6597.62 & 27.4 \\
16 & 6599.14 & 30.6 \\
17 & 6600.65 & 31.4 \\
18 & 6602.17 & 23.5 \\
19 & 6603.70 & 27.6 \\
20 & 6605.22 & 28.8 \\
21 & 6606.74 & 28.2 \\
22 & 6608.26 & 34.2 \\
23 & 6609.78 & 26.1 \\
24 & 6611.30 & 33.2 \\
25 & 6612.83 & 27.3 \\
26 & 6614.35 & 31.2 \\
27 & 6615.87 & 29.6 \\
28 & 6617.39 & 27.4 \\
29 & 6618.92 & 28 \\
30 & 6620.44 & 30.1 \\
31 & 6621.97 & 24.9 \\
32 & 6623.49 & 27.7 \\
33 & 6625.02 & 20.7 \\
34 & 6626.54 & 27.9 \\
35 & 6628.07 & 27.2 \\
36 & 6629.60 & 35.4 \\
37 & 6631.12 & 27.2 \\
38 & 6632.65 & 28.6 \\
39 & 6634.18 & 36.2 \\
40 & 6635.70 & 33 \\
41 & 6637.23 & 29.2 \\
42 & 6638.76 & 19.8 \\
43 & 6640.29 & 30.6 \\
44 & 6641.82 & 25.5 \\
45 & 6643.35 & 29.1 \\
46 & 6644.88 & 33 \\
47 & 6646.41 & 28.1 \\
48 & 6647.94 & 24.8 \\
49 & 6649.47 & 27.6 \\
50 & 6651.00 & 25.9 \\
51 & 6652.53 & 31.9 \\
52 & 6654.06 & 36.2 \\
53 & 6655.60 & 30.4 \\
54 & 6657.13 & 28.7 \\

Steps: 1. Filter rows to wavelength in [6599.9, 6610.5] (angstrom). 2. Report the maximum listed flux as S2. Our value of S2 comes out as 34.2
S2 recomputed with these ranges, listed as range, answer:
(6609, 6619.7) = 33.2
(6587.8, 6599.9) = 34.3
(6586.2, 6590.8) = 32.9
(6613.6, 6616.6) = 31.2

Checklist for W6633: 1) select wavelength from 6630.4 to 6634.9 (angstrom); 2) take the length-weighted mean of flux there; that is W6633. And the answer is 30.6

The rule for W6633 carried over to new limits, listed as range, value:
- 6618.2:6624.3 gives 27.6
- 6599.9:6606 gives 27.8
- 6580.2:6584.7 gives 29.3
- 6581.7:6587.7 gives 28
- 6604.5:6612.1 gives 30.1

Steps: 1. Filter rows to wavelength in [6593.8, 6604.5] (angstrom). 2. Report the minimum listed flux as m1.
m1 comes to 23.5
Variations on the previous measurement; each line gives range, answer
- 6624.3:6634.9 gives 20.7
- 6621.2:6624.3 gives 24.9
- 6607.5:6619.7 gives 26.1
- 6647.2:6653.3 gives 24.8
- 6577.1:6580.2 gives 28.2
